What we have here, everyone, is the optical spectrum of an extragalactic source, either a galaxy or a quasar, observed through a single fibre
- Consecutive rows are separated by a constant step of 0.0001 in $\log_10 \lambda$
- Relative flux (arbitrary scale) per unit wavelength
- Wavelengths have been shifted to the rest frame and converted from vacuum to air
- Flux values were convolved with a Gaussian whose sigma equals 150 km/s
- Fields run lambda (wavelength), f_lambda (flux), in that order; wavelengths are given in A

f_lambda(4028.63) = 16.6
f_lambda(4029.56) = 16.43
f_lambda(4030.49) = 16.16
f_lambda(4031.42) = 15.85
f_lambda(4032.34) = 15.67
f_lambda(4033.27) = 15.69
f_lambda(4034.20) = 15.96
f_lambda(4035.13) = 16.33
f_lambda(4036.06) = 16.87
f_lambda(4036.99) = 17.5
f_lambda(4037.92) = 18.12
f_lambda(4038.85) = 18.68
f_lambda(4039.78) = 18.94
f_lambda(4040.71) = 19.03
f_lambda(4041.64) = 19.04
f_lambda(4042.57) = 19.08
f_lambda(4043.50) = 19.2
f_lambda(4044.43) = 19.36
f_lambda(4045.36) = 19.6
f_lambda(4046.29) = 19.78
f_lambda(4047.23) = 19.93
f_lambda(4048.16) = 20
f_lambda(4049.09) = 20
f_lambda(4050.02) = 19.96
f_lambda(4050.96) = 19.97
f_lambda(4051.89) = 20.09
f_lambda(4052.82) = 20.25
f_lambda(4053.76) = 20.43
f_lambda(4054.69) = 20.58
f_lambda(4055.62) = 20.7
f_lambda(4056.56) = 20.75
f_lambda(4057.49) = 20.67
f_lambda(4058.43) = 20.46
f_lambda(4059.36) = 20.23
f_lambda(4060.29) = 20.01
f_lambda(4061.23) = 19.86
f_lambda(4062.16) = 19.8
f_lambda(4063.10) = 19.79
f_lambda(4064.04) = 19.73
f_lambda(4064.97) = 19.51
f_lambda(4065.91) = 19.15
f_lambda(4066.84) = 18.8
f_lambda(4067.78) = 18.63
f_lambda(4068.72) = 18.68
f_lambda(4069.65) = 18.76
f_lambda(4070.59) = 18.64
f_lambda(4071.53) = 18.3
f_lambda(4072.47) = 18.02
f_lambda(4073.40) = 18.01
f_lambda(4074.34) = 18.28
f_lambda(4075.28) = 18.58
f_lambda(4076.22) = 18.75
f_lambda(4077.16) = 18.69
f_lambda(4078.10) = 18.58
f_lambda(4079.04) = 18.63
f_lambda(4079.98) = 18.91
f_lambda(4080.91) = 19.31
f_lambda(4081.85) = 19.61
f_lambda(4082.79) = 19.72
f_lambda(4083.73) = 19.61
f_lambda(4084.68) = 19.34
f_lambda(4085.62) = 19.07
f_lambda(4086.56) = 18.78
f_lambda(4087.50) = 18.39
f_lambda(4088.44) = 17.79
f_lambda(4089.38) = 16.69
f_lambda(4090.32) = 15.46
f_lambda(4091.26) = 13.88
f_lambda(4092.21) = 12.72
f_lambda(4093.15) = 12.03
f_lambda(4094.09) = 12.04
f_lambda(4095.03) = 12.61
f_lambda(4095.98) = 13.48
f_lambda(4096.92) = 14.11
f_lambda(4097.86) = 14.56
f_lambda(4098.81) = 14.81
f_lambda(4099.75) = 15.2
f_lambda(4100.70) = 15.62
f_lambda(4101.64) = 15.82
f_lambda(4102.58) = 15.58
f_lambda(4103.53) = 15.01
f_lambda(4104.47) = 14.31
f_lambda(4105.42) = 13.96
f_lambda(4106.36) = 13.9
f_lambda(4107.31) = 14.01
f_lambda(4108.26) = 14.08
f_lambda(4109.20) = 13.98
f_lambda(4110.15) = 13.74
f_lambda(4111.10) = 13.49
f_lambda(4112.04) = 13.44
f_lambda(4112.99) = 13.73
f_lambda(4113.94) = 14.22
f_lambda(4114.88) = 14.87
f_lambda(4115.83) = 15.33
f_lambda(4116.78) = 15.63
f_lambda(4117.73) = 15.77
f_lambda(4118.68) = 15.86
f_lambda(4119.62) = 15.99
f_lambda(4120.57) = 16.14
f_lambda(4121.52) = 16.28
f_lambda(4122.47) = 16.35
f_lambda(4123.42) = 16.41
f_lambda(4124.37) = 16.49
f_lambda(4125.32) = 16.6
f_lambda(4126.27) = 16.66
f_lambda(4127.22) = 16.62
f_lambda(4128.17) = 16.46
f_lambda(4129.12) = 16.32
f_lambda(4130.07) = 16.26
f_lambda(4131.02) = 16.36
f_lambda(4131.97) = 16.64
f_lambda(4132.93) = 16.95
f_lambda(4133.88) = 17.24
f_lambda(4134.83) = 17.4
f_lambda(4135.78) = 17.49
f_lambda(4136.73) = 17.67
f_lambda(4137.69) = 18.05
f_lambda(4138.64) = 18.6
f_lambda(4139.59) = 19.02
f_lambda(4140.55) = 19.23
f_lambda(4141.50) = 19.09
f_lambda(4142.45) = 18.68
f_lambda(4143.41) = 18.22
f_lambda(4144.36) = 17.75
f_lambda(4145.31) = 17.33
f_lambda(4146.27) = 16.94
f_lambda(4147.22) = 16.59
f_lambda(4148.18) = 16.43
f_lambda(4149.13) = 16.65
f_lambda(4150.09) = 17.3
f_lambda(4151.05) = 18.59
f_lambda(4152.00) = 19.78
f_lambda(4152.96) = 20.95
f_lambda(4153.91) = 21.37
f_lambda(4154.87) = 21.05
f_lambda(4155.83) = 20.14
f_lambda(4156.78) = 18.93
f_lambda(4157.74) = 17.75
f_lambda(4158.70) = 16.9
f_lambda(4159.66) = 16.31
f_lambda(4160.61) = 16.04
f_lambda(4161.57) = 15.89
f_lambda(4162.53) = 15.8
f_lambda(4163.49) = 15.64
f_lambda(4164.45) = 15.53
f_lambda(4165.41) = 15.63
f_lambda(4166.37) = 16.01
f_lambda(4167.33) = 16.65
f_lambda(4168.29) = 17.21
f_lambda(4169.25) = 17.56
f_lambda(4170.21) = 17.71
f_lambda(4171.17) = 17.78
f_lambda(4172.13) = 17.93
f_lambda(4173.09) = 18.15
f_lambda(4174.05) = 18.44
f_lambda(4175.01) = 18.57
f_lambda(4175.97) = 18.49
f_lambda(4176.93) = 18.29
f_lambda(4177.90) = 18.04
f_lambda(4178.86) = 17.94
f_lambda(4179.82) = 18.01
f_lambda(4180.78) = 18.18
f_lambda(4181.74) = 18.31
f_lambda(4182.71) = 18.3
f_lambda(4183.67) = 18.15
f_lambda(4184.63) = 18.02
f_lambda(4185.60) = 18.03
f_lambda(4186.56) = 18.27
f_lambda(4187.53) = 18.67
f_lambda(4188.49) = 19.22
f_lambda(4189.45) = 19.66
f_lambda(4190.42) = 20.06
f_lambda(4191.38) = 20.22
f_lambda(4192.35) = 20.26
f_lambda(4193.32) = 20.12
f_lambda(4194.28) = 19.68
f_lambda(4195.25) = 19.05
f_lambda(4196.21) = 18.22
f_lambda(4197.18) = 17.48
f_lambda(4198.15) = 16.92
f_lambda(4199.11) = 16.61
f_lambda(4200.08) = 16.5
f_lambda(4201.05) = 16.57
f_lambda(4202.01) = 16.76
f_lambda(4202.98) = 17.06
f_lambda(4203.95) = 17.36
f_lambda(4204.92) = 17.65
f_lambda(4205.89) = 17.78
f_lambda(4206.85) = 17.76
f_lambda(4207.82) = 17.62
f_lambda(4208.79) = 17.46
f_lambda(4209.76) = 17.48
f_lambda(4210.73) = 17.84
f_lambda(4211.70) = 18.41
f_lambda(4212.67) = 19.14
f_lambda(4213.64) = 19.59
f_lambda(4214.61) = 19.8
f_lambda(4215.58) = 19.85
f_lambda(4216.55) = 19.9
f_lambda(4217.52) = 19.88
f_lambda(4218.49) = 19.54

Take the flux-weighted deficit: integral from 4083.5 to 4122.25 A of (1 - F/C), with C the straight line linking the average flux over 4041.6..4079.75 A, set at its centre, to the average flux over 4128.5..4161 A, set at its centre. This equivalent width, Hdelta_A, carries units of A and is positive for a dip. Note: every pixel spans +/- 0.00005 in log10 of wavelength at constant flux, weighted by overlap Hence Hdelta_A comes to 7.4 A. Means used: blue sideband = 19.4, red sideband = 17.9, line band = 15.1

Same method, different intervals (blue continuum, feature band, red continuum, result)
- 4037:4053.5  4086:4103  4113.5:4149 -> 2.81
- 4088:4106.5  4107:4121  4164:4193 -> 0.51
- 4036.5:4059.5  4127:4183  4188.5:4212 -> 2.72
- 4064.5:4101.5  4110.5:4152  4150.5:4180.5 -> 2.07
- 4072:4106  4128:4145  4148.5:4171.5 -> -0.38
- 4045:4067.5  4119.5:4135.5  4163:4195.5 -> 2.00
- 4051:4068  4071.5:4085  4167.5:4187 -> 0.58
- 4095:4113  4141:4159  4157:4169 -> -2.89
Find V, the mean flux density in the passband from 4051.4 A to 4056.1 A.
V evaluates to 20.4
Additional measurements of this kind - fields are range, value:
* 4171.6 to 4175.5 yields 18.3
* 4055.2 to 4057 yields 20.7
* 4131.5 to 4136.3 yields 17.1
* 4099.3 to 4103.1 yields 15.5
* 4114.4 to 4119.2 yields 15.5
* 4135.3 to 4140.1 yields 18.2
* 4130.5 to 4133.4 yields 16.6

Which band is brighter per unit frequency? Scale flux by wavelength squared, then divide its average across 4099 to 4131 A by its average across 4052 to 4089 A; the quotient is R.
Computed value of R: 0.81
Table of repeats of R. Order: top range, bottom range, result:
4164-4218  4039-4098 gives 1.04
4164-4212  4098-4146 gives 1.15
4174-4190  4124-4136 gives 1.13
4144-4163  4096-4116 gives 1.27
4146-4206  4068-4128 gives 1.15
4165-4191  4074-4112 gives 1.18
